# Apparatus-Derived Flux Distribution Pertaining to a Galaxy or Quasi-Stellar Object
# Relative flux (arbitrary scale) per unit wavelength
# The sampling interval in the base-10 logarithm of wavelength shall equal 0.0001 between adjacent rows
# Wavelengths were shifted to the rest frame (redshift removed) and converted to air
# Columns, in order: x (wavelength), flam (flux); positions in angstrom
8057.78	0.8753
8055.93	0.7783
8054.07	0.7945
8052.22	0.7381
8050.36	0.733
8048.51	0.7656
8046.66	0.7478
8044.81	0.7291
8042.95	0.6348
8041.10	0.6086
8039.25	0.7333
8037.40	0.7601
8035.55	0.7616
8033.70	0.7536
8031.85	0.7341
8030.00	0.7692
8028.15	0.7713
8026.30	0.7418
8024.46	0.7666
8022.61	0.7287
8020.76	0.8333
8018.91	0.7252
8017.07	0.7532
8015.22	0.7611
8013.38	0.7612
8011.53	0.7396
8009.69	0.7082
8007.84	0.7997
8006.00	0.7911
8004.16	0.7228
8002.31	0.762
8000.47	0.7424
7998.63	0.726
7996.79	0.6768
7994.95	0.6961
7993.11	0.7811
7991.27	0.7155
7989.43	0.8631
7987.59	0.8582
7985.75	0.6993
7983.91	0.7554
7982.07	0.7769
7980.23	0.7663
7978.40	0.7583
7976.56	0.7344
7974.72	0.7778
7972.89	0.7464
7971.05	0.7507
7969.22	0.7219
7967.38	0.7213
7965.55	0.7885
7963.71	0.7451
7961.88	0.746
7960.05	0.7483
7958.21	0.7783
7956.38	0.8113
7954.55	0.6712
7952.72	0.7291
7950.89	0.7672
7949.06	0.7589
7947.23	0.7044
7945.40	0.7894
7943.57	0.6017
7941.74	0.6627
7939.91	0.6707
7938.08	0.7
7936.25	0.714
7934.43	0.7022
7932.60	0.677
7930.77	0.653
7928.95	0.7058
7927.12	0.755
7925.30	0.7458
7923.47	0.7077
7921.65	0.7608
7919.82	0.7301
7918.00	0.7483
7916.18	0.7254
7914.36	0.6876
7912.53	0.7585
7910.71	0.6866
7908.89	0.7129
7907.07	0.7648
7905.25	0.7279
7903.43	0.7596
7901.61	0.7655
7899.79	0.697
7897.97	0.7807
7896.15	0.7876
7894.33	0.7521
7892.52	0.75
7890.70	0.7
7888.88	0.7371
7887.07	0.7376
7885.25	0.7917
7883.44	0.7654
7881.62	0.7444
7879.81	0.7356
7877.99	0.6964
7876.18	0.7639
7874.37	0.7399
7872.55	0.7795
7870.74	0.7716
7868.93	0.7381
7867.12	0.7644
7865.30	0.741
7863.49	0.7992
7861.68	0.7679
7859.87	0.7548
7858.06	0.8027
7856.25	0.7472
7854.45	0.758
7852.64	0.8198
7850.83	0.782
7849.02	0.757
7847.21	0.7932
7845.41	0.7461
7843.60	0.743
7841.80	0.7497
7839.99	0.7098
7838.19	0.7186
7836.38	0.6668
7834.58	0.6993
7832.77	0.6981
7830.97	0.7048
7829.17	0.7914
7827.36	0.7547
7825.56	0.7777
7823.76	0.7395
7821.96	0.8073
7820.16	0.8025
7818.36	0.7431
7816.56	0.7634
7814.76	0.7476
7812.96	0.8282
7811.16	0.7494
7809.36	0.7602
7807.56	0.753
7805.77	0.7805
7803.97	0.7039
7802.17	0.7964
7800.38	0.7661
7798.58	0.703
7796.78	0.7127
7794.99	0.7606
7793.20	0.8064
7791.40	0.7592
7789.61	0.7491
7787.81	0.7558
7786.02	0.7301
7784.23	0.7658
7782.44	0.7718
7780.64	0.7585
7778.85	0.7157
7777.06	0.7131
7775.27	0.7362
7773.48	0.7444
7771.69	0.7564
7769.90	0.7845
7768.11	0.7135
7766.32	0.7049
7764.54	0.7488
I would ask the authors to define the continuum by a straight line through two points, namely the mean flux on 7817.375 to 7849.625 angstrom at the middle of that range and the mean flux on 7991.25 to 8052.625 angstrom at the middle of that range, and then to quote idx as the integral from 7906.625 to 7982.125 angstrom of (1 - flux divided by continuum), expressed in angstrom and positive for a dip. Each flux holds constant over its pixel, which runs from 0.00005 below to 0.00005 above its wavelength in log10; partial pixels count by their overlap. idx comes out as 1.3 angstrom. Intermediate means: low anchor 0.745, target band 0.729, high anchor 0.741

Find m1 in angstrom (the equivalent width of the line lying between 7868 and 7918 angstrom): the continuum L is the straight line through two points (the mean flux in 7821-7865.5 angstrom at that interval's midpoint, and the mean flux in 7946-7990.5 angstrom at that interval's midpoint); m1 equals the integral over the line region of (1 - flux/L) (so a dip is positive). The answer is 0.81 angstrom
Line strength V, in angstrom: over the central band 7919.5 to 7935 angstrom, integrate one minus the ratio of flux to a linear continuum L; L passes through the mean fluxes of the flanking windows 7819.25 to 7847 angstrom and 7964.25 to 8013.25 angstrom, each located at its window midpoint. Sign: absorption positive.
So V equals 0.70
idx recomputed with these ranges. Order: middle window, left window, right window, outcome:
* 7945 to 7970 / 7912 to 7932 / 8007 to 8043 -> -0.6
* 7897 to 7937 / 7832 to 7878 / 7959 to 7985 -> 1.4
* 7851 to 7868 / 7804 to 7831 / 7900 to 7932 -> -0.5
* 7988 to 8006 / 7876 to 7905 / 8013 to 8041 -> 0.1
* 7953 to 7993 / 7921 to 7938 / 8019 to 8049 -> -2.0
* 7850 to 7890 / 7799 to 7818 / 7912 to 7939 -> -1.2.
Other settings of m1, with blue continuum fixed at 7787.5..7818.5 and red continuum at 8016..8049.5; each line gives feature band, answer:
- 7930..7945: 1.4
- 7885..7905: 0.1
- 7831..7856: 0.5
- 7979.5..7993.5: -0.6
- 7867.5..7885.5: 0.0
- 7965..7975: 0.0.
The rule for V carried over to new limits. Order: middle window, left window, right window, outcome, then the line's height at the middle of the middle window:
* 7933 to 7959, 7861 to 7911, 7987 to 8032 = 1.2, 0.753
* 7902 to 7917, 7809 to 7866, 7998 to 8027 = 0.5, 0.756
